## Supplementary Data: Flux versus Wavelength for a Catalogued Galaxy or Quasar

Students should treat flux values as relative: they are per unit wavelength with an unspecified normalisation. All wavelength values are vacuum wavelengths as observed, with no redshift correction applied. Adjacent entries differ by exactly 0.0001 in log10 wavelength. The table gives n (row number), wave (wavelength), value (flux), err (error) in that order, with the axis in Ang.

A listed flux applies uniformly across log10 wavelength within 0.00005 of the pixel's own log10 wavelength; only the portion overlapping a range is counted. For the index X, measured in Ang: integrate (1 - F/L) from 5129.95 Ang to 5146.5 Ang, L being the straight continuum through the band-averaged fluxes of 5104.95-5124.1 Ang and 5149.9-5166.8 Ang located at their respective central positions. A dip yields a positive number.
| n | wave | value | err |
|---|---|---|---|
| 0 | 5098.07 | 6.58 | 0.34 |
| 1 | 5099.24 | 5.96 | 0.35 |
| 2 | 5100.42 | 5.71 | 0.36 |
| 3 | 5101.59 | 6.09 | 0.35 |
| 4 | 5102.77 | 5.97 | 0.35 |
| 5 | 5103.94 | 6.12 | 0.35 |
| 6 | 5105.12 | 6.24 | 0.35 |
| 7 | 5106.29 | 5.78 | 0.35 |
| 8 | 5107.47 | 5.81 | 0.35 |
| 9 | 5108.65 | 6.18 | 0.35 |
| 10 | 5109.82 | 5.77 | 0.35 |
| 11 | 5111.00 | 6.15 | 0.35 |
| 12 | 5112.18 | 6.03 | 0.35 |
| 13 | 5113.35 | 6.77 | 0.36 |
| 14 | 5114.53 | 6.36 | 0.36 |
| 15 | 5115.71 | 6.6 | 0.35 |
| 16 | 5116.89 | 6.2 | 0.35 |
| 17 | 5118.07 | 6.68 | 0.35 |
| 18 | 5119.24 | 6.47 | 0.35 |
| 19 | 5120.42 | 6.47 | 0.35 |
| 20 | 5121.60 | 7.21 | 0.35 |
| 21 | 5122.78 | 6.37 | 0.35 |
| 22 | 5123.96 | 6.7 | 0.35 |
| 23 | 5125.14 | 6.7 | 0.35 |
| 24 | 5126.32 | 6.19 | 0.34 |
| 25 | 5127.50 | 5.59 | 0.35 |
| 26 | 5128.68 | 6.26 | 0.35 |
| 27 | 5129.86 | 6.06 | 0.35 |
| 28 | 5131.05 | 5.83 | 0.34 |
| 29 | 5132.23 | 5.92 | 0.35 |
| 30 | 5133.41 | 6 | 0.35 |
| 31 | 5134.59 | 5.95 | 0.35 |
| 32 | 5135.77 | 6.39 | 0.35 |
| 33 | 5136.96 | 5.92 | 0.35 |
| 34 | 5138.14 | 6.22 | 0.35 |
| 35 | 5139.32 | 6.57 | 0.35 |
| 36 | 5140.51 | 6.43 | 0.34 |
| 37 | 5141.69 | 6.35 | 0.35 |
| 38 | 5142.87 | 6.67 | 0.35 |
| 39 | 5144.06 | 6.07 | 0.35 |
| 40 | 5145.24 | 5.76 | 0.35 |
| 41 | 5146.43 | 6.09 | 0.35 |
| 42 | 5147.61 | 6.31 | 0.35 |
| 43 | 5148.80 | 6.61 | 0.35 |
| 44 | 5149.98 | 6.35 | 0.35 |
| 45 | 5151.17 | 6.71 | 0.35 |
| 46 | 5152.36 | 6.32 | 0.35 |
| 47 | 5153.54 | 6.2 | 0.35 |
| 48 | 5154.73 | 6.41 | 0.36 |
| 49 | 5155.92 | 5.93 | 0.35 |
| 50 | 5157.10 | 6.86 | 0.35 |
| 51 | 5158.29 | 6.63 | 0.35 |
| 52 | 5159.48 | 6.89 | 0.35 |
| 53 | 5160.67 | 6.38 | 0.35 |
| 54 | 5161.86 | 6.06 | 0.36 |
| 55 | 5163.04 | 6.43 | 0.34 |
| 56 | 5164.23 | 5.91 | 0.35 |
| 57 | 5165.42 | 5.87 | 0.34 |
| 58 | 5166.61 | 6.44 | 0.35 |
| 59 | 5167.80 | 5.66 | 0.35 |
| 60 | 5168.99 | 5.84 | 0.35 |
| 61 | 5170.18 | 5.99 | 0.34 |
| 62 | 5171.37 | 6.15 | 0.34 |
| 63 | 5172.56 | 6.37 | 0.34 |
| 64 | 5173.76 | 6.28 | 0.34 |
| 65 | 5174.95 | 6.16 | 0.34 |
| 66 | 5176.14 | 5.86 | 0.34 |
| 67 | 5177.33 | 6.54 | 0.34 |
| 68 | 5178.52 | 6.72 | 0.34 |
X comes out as 0.50 Ang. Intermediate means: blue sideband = 6.34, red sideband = 6.36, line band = 6.15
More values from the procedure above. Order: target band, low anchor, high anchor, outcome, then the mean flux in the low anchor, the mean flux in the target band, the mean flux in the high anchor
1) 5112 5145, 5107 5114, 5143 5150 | -0.8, 6.13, 6.32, 6.22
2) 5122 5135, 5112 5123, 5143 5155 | 0.6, 6.54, 6.16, 6.29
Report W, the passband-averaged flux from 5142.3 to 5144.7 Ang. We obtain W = 6.35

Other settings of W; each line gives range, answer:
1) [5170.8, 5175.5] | 6.23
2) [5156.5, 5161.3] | 6.68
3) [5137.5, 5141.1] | 6.4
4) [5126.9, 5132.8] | 5.93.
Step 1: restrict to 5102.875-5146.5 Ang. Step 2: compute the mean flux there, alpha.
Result 6.24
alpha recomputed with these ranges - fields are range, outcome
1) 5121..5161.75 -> 6.32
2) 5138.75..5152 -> 6.35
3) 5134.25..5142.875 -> 6.3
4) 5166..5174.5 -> 6.1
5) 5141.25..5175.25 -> 6.27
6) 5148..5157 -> 6.39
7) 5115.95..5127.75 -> 6.49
